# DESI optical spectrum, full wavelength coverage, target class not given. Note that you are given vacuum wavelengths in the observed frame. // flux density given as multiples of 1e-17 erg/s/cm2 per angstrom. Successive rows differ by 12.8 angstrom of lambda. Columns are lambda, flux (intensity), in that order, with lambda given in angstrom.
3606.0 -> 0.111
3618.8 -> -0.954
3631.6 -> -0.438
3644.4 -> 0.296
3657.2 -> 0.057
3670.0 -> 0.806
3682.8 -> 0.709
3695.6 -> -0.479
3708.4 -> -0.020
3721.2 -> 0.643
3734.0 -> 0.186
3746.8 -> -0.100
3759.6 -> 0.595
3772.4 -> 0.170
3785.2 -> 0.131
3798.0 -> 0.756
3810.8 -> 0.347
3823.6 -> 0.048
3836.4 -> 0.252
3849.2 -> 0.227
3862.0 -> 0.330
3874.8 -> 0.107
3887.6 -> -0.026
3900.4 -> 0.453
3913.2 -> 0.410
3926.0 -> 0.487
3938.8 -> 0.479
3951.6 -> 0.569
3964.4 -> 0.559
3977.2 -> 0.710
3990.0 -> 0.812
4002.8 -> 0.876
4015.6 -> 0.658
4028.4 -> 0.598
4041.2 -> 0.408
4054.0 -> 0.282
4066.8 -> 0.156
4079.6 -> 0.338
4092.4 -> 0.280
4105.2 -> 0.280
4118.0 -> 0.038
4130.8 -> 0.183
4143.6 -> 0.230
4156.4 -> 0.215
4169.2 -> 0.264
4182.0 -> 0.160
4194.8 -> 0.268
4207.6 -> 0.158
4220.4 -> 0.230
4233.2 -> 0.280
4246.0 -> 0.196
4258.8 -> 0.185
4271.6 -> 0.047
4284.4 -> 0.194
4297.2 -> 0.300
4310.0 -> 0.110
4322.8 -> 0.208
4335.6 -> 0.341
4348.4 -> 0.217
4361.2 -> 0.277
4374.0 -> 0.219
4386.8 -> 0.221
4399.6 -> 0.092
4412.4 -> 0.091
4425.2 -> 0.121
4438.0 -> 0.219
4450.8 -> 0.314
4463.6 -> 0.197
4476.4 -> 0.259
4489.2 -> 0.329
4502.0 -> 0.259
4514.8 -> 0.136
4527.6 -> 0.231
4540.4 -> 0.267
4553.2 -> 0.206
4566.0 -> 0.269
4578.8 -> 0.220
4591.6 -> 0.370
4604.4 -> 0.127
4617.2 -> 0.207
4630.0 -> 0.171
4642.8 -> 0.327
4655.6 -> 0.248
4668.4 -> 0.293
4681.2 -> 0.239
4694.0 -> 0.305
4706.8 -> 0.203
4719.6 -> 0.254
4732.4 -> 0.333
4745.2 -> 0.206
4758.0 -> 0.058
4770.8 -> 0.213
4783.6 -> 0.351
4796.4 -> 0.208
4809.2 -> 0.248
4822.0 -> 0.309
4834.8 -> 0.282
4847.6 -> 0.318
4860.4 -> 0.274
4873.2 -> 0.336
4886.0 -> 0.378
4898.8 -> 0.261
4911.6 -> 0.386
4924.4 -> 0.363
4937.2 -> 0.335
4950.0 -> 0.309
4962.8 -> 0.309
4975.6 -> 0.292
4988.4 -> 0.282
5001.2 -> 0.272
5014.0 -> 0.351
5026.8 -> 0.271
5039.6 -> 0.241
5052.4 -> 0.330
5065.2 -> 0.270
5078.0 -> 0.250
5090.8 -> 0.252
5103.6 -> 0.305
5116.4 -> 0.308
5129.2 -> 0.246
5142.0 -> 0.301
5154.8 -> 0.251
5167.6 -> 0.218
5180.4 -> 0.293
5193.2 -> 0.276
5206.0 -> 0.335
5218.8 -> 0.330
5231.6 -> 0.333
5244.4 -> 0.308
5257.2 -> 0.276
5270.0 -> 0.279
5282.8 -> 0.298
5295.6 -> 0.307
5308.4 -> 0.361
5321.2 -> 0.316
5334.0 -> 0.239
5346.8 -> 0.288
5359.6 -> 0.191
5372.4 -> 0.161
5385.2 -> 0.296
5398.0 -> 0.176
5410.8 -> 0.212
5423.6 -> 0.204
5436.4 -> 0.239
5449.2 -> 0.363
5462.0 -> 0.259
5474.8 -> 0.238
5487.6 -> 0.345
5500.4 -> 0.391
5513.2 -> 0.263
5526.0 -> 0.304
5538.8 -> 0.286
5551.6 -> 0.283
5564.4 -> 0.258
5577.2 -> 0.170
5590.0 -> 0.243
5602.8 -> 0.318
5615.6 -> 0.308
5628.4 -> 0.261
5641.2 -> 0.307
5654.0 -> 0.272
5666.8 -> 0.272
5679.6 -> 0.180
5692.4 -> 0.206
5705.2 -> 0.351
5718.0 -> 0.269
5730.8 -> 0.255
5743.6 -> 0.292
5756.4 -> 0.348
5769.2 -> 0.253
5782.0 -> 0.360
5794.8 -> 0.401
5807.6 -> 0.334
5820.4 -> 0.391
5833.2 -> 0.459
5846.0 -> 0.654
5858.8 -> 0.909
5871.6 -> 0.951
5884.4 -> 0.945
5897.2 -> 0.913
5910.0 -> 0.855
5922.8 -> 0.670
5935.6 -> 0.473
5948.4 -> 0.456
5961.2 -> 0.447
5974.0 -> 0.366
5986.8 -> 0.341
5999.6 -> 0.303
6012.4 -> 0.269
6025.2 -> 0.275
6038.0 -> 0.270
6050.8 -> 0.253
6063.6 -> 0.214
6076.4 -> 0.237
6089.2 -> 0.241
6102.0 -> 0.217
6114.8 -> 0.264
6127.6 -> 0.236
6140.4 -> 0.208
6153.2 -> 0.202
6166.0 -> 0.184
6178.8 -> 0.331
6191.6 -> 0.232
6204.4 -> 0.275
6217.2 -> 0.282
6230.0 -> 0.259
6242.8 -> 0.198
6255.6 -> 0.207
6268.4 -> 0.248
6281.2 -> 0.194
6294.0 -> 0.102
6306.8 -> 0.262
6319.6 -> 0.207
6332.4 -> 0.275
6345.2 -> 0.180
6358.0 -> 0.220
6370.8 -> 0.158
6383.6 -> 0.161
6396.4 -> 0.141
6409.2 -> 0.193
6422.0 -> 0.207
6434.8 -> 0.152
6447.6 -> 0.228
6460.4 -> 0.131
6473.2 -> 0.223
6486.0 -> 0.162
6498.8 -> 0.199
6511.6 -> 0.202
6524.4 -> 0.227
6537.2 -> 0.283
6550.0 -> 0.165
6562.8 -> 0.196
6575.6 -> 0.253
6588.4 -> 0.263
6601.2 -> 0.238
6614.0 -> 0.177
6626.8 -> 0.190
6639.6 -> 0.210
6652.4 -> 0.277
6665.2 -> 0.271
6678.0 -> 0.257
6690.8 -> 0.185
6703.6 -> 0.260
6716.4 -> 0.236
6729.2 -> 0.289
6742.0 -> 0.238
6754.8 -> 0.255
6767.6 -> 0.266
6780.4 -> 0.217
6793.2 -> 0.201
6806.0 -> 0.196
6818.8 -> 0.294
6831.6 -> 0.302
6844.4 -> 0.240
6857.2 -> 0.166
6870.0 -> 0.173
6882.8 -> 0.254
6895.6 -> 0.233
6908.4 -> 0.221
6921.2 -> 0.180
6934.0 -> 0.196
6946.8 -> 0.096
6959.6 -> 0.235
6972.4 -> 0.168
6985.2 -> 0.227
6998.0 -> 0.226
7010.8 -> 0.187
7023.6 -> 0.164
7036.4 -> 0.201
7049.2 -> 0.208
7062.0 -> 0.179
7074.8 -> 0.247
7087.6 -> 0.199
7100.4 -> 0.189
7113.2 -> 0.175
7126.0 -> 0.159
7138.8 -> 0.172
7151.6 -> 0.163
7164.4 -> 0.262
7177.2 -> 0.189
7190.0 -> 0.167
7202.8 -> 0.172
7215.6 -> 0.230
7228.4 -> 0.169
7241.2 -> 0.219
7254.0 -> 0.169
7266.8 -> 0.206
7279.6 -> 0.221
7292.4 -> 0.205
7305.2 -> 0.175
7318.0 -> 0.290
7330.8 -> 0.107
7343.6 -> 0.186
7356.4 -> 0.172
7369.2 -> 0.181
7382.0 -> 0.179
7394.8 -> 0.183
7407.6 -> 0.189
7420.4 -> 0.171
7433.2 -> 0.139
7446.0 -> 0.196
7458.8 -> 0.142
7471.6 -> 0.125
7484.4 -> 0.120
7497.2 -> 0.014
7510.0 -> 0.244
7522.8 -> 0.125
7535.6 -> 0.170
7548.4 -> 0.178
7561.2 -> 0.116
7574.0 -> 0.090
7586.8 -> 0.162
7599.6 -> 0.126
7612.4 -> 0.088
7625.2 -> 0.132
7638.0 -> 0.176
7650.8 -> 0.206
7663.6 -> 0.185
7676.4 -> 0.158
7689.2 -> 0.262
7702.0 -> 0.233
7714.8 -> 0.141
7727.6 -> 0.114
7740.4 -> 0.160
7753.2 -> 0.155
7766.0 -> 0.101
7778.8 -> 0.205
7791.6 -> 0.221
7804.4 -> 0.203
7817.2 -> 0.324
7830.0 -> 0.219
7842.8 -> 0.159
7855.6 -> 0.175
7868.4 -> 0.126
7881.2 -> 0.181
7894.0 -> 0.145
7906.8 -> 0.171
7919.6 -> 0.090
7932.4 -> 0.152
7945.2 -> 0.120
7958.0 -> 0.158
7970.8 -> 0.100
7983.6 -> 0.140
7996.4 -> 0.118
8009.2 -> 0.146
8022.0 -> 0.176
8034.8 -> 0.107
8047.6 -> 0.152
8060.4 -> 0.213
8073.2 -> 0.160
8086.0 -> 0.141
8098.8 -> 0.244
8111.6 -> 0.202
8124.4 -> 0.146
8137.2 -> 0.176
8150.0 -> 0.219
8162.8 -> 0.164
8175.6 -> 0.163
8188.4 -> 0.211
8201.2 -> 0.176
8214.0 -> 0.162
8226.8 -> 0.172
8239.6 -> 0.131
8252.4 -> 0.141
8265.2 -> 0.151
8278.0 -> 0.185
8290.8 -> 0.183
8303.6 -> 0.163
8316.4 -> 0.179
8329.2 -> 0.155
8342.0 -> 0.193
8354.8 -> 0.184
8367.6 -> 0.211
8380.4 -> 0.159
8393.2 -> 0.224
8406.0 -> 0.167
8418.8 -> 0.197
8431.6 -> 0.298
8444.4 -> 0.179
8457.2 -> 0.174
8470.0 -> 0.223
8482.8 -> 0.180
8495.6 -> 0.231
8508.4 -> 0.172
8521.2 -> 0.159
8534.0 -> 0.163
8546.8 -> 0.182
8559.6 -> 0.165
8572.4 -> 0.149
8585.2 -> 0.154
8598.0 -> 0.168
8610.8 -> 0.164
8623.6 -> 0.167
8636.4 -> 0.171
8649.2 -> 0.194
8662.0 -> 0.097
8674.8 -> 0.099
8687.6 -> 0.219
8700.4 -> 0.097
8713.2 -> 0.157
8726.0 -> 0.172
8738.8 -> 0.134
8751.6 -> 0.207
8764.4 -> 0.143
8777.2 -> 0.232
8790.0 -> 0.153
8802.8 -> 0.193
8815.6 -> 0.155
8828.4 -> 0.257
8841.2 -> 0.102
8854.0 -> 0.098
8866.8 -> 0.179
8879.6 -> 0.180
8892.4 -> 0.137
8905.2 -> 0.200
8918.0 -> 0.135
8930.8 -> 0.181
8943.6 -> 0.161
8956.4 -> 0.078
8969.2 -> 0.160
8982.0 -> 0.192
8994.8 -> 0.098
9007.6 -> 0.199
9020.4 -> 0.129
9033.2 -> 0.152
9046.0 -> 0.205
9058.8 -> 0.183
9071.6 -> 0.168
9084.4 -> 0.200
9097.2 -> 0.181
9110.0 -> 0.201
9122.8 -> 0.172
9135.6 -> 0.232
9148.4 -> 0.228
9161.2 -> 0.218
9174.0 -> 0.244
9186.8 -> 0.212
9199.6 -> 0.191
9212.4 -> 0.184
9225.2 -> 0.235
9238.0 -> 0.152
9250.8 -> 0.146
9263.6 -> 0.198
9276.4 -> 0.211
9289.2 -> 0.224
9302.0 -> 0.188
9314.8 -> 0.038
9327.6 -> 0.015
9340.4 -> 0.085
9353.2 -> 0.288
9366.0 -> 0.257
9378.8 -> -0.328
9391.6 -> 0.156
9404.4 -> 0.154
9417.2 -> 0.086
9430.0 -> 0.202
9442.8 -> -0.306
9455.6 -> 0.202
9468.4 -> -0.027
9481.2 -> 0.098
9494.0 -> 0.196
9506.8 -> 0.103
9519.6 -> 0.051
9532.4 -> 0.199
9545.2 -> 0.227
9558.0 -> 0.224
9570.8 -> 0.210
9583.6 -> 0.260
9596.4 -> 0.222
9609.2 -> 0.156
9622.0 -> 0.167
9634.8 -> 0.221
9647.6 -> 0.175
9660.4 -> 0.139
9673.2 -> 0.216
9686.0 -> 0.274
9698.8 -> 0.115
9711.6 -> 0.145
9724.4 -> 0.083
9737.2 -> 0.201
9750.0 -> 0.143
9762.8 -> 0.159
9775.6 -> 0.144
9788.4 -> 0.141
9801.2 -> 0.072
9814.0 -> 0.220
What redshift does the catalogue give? 1.097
